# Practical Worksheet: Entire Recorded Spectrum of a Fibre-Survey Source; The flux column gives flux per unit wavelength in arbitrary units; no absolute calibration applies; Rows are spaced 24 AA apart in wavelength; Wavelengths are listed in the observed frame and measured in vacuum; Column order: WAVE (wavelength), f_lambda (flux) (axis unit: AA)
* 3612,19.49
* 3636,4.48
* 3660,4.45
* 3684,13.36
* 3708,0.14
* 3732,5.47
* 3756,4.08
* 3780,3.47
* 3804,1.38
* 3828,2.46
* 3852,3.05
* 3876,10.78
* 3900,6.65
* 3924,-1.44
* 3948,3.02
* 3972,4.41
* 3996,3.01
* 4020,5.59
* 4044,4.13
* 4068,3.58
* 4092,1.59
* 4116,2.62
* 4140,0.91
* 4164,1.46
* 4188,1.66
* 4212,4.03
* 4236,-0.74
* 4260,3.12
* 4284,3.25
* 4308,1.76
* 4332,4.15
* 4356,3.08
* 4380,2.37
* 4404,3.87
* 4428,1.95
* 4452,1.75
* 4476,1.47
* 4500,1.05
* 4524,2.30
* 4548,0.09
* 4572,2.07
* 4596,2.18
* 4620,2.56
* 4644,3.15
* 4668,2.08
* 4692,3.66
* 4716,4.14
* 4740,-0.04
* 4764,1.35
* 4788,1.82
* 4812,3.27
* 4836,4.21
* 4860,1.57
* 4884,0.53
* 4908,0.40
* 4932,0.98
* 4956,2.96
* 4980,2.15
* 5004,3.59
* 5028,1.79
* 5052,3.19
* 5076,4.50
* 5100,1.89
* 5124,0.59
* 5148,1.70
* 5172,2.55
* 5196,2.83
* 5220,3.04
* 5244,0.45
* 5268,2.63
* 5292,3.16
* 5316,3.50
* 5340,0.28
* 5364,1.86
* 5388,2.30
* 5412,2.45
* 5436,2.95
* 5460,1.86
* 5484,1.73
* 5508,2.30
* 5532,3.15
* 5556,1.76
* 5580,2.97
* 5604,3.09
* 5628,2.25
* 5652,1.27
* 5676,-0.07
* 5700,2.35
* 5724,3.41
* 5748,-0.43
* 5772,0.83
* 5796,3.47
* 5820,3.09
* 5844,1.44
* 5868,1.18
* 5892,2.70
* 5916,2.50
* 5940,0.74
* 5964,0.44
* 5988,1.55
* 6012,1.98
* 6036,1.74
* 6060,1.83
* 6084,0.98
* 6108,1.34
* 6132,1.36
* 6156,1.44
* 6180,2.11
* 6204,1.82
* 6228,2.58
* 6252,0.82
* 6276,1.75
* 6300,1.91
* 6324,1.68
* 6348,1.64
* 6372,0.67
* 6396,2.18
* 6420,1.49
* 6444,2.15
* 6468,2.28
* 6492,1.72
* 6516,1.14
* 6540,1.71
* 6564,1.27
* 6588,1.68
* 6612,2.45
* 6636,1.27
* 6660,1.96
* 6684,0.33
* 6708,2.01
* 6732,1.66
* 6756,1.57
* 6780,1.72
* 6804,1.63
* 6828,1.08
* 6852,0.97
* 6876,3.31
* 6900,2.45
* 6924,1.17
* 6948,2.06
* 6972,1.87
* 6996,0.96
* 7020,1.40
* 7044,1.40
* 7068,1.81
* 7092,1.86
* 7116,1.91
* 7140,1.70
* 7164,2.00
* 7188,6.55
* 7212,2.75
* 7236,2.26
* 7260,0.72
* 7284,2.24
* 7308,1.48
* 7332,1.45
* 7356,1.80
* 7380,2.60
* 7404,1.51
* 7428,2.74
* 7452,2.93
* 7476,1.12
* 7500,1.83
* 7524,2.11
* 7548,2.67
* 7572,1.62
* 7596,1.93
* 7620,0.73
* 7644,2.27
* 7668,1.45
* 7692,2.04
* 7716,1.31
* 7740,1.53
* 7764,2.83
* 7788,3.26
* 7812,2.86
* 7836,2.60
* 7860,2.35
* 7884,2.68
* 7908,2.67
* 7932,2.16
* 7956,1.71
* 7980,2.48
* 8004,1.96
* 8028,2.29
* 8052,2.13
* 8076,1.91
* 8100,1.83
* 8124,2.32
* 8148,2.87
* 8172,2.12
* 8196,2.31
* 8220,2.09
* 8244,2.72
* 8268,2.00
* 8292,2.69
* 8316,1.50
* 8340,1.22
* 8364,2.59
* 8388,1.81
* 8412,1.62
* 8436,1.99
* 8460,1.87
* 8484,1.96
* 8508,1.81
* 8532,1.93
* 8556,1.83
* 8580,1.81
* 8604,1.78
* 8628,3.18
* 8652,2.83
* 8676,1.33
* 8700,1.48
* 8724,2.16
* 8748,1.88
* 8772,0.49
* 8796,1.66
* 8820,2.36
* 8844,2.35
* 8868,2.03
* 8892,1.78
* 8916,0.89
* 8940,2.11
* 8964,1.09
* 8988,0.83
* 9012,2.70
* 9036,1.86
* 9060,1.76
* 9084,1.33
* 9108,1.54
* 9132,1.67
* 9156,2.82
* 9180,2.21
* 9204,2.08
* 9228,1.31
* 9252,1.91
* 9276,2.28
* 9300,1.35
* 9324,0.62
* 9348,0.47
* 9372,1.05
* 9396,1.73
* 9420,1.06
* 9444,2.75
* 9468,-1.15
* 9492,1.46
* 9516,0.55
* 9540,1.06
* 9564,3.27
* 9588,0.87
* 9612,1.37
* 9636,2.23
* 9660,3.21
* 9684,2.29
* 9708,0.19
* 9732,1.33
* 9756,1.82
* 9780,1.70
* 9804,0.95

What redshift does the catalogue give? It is 0.93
